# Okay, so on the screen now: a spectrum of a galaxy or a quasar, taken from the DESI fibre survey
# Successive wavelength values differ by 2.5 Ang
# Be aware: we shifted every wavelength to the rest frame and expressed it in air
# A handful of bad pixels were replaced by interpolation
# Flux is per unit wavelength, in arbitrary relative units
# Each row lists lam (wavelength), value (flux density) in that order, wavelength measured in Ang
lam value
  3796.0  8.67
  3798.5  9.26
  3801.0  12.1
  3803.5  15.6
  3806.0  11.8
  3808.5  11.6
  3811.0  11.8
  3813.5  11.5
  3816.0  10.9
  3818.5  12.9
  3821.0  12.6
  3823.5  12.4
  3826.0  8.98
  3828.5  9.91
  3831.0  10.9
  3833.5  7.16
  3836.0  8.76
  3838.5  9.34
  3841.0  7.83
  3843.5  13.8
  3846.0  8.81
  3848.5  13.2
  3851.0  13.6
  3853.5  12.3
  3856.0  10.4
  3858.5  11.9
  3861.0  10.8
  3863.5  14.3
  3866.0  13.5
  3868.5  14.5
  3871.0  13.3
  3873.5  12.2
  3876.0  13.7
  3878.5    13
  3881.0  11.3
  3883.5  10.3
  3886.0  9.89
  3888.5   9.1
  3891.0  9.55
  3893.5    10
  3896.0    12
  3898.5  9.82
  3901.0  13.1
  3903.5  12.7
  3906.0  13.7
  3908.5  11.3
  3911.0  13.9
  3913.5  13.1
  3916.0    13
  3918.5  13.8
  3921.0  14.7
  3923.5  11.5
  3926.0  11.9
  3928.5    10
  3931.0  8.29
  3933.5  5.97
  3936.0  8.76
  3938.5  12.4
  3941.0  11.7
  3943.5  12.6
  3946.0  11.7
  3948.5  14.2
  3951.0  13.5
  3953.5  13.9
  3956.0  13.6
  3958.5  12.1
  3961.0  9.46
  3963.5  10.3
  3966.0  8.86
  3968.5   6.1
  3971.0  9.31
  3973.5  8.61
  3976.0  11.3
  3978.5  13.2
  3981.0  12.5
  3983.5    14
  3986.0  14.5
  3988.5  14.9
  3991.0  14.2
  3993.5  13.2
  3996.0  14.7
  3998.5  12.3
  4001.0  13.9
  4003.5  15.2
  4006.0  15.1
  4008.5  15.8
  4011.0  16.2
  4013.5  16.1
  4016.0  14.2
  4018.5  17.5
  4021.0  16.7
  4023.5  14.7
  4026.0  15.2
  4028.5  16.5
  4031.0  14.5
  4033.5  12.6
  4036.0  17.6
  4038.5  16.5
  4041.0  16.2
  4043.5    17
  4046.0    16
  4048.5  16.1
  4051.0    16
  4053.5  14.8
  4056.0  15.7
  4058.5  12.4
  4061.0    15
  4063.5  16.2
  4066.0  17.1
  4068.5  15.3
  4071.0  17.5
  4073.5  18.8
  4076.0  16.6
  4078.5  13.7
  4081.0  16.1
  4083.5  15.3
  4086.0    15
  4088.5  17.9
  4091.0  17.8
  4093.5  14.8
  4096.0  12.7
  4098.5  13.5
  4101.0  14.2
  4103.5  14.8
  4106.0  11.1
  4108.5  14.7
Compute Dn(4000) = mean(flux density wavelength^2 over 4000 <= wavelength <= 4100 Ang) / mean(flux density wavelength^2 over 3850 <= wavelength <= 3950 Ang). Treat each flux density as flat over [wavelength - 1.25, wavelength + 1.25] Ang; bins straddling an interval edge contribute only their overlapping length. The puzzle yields 1.4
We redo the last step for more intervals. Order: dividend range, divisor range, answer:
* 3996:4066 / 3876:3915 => 1.42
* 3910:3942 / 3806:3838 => 1.12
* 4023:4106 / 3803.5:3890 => 1.51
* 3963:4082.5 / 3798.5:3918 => 1.36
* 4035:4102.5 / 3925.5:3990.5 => 1.47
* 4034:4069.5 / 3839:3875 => 1.44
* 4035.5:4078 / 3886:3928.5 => 1.45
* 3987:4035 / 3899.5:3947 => 1.33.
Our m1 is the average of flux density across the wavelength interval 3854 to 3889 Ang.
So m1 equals 12.1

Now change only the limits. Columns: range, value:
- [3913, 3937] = 11.1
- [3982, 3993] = 14.3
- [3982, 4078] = 15.4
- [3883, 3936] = 11.3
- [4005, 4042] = 15.7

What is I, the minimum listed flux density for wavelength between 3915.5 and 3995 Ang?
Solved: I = 5.97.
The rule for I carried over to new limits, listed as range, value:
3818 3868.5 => 7.16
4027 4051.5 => 12.6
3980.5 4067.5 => 12.3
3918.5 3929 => 10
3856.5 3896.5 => 9.1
